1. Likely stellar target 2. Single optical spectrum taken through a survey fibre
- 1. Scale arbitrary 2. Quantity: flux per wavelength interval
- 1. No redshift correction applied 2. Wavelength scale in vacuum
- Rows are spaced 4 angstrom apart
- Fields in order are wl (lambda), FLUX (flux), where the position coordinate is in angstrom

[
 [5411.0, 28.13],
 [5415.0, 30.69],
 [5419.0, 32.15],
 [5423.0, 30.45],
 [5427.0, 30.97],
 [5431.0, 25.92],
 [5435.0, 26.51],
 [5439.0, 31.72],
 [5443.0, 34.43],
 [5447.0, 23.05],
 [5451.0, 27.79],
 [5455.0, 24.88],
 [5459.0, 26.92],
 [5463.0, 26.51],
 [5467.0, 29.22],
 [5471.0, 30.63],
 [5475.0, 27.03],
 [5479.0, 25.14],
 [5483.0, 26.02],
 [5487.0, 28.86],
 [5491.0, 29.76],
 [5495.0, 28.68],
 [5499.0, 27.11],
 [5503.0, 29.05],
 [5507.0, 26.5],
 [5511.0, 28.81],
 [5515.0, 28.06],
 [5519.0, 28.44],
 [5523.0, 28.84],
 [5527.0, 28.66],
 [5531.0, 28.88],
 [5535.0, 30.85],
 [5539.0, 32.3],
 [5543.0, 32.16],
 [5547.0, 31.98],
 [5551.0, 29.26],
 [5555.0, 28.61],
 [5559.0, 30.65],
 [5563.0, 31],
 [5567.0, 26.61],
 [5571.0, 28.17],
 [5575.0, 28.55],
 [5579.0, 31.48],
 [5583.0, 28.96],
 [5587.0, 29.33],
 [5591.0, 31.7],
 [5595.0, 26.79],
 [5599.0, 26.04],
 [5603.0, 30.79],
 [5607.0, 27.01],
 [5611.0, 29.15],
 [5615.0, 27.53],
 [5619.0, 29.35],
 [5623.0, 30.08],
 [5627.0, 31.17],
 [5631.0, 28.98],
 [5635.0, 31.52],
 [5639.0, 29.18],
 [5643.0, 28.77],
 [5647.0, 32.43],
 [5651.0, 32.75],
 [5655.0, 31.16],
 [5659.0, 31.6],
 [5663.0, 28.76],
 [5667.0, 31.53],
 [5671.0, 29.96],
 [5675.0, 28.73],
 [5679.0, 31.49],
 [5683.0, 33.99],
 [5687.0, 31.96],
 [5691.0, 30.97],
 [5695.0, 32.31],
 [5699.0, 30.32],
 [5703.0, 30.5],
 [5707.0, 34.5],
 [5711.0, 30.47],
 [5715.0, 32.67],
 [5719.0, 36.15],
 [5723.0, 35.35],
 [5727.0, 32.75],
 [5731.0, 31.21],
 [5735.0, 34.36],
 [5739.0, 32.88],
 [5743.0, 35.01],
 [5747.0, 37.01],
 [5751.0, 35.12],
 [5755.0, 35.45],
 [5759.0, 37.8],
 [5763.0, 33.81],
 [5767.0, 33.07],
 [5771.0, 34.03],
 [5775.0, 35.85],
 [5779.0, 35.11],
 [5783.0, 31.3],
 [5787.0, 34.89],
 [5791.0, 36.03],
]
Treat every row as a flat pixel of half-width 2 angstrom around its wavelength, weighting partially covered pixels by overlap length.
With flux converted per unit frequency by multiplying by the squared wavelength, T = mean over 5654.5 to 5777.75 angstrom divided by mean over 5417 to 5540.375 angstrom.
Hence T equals 1.3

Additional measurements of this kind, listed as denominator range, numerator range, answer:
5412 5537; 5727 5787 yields 1.34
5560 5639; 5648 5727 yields 1.13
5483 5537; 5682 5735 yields 1.23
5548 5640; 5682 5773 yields 1.20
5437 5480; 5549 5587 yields 1.09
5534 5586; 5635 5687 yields 1.07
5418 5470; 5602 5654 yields 1.12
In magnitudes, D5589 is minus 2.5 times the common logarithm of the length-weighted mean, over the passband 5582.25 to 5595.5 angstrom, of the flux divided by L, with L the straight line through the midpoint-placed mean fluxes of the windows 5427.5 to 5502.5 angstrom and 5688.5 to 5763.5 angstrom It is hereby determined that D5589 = 0.04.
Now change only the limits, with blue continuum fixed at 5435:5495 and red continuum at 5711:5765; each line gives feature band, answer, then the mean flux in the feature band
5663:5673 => 0.08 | 30.3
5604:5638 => 0.08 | 29.4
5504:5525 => 0.04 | 28.2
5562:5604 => 0.07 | 28.9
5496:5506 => 0.03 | 28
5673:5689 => 0.05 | 31.5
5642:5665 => 0.05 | 31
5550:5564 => 0.01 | 29.8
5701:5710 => 0.05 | 32.3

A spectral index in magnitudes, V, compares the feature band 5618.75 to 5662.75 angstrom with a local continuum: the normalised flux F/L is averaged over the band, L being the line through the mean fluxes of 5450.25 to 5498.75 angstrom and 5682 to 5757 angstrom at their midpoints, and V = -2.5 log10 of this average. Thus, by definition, 0.03 mag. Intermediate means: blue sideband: 27.6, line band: 30.6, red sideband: 33.3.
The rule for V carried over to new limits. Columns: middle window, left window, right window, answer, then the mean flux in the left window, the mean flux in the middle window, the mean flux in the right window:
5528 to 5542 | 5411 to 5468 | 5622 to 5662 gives -0.04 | 28.6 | 30.6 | 30.7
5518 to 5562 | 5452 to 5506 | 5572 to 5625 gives -0.07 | 27.7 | 30.1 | 29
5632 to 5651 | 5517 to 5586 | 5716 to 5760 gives 0.05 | 29.7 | 30.6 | 34.7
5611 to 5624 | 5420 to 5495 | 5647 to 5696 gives 0.06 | 28.2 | 28.9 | 31.3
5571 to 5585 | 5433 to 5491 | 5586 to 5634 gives -0.03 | 27.8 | 29.4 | 29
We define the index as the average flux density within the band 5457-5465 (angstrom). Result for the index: 26.7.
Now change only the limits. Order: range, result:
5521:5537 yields 29.3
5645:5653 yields 32.6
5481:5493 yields 28.2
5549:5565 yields 29.9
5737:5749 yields 35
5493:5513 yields 28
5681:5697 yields 32.3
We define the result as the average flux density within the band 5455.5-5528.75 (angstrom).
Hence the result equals 27.9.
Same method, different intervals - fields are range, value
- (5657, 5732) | 31.9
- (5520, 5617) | 29.4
